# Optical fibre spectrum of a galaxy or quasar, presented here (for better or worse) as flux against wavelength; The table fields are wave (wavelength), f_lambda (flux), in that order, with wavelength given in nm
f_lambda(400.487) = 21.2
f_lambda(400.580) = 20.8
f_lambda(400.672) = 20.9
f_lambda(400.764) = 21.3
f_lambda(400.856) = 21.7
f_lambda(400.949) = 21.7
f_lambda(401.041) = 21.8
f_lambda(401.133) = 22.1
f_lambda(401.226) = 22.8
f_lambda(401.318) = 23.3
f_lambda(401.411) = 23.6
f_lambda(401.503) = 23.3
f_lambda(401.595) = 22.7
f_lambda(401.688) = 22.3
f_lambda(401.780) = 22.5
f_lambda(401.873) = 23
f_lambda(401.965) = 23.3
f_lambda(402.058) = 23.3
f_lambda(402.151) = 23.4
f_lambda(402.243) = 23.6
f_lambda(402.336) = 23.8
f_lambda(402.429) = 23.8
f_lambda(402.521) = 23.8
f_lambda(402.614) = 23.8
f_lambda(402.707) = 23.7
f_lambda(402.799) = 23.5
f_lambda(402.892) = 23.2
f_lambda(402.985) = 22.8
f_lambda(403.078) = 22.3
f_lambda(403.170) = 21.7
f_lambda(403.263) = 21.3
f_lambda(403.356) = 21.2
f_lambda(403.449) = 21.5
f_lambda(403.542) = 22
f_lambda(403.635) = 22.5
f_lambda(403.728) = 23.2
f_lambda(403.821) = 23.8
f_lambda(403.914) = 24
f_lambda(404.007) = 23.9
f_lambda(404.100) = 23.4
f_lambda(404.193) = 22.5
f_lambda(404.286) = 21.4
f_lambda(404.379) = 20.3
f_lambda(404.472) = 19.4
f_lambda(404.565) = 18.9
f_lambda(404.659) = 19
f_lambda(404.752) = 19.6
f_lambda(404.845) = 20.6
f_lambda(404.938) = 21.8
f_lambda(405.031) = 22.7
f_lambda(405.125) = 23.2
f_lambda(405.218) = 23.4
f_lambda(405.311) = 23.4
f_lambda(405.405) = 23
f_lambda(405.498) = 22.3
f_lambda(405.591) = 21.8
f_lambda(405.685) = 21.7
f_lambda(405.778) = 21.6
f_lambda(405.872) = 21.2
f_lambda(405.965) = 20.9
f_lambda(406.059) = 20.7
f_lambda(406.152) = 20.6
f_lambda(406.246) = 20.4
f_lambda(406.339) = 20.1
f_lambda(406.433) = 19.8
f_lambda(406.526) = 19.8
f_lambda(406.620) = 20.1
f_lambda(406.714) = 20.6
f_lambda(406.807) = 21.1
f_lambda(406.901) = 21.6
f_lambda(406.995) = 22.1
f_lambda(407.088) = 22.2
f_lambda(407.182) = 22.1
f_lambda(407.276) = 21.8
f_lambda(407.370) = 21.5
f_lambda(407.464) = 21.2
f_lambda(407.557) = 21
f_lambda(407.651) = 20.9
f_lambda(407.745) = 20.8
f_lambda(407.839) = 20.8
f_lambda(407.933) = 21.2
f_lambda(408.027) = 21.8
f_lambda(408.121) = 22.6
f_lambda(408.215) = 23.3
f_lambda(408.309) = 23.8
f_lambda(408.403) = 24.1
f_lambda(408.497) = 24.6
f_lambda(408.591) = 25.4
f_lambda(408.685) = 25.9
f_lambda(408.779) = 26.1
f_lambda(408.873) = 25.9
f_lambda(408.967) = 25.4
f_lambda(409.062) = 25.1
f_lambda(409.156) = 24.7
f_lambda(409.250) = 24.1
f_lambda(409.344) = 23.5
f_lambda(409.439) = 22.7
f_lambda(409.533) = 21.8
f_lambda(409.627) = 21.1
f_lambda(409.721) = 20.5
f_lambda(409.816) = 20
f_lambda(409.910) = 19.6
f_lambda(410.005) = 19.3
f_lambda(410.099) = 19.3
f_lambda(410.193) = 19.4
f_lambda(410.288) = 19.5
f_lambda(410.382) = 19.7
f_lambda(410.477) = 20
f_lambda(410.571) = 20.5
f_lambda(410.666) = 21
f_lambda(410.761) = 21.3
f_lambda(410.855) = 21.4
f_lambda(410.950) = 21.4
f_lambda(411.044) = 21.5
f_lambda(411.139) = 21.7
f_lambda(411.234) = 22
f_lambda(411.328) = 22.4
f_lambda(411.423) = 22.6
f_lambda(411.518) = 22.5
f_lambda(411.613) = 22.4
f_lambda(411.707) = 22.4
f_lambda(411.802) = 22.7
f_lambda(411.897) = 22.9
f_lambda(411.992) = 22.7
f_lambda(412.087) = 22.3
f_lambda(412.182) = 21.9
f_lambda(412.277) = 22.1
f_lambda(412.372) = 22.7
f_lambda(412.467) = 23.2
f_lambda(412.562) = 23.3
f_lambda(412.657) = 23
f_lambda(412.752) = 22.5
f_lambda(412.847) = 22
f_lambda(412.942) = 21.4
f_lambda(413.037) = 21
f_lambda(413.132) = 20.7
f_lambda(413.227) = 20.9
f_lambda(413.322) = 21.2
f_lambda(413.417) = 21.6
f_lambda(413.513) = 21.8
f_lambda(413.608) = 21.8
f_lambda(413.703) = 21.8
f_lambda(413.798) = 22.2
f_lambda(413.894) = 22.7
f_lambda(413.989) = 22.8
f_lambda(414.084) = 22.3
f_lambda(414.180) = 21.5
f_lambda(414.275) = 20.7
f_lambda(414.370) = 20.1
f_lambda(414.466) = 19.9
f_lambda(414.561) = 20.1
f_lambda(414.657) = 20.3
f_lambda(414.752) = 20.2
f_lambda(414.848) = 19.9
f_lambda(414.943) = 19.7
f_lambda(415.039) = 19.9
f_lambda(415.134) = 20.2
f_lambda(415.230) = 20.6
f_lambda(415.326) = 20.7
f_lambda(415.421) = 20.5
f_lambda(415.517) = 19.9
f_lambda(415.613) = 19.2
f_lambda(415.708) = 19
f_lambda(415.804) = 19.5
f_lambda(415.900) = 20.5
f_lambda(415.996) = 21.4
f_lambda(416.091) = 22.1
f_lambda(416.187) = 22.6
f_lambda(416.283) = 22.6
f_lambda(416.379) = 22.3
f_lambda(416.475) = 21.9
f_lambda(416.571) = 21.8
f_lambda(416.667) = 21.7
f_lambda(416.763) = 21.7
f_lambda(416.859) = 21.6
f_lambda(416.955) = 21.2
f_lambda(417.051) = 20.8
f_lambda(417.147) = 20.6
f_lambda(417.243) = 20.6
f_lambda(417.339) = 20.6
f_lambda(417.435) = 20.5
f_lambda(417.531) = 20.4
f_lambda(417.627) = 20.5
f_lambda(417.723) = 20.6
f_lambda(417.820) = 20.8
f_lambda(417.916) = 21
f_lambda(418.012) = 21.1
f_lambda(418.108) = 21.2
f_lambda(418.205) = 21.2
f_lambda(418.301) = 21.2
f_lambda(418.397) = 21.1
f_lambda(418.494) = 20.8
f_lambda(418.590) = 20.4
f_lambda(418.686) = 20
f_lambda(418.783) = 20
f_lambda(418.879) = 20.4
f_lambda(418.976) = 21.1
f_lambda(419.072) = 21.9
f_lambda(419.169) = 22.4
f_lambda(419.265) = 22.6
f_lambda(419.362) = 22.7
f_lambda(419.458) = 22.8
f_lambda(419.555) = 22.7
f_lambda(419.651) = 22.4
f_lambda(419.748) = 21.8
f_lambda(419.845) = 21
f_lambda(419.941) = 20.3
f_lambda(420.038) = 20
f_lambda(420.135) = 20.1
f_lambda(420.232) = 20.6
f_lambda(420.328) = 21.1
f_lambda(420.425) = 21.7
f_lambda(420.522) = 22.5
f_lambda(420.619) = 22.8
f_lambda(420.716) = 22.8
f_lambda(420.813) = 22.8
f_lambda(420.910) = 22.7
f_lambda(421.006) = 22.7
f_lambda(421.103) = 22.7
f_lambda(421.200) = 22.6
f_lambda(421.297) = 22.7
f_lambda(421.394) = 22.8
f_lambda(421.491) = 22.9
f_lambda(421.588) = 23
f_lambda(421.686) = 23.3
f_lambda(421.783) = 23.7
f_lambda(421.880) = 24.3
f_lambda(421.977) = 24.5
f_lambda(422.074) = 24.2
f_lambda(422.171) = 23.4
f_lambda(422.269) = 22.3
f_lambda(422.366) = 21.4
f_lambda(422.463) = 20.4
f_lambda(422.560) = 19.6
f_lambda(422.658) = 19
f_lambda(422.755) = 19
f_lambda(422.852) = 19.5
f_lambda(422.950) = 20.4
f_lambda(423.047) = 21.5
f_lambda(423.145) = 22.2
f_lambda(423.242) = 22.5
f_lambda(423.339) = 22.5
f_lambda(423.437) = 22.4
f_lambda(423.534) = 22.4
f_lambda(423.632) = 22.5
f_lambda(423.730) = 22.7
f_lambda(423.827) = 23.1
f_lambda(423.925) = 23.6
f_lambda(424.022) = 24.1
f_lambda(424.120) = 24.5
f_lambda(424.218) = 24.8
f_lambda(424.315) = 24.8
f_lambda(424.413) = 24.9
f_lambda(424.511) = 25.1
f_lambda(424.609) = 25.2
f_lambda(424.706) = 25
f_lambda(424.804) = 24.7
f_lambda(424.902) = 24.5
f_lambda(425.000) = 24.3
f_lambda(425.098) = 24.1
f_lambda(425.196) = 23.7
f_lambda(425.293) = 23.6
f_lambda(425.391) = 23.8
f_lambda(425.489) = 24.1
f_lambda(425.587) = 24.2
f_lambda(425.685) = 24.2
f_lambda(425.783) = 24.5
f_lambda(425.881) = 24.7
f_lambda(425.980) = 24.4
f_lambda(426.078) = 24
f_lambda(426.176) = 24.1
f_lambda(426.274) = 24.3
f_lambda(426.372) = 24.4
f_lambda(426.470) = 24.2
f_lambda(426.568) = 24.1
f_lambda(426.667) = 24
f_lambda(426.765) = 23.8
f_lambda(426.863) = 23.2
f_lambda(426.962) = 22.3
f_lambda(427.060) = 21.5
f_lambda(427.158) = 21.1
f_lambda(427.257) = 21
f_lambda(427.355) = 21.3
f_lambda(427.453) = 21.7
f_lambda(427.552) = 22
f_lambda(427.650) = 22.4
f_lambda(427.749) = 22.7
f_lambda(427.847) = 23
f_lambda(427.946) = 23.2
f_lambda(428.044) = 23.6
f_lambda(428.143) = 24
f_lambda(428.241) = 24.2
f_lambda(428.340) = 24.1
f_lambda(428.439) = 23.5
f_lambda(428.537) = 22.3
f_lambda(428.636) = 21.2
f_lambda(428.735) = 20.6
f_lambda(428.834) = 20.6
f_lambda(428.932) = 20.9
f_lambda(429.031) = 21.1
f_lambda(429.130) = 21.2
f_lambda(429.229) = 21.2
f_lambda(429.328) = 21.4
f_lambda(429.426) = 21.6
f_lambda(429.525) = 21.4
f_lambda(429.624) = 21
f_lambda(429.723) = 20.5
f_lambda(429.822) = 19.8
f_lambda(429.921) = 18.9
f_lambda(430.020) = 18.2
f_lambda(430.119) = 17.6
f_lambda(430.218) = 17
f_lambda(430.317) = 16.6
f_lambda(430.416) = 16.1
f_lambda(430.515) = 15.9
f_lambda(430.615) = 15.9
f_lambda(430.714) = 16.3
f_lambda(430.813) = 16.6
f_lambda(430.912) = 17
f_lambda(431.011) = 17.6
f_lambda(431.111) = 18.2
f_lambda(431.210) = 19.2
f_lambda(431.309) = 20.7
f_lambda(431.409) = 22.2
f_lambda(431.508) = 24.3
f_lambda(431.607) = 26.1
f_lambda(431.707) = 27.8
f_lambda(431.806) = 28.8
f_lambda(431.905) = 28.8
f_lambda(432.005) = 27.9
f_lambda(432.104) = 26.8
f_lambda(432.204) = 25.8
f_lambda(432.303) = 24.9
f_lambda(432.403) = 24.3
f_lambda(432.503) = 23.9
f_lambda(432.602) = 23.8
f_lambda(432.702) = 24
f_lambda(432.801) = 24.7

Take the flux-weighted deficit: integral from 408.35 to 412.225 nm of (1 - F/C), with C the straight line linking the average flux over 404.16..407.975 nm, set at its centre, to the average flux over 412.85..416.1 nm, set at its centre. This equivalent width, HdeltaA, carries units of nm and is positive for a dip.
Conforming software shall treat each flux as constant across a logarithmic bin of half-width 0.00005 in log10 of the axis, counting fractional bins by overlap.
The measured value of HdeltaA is -0.23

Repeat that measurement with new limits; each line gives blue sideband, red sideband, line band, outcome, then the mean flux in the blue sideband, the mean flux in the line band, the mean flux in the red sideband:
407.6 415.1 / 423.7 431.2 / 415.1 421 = 0.200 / 21.9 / 21.2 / 22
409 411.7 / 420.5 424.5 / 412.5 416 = 0.137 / 21.5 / 21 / 22.6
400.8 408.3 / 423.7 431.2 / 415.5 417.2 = 0.067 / 22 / 21.2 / 22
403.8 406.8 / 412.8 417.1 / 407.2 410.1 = -0.181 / 21.4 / 22.6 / 21.1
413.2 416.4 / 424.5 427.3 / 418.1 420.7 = 0.090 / 20.9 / 21.4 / 23.9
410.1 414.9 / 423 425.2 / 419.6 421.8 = 0.091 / 21.5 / 22.1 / 23.7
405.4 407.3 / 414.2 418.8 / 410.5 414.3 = -0.191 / 21.2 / 22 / 20.7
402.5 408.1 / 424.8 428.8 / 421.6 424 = 0.090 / 21.7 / 22.1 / 23.3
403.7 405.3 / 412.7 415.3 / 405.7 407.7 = 0.060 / 21.9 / 21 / 21.1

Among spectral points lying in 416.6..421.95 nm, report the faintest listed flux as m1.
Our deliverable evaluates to 20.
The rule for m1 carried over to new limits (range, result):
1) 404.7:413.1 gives 19.3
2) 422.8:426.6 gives 19.5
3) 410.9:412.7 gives 21.4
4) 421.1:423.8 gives 19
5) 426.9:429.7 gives 20.6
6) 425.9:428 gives 21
